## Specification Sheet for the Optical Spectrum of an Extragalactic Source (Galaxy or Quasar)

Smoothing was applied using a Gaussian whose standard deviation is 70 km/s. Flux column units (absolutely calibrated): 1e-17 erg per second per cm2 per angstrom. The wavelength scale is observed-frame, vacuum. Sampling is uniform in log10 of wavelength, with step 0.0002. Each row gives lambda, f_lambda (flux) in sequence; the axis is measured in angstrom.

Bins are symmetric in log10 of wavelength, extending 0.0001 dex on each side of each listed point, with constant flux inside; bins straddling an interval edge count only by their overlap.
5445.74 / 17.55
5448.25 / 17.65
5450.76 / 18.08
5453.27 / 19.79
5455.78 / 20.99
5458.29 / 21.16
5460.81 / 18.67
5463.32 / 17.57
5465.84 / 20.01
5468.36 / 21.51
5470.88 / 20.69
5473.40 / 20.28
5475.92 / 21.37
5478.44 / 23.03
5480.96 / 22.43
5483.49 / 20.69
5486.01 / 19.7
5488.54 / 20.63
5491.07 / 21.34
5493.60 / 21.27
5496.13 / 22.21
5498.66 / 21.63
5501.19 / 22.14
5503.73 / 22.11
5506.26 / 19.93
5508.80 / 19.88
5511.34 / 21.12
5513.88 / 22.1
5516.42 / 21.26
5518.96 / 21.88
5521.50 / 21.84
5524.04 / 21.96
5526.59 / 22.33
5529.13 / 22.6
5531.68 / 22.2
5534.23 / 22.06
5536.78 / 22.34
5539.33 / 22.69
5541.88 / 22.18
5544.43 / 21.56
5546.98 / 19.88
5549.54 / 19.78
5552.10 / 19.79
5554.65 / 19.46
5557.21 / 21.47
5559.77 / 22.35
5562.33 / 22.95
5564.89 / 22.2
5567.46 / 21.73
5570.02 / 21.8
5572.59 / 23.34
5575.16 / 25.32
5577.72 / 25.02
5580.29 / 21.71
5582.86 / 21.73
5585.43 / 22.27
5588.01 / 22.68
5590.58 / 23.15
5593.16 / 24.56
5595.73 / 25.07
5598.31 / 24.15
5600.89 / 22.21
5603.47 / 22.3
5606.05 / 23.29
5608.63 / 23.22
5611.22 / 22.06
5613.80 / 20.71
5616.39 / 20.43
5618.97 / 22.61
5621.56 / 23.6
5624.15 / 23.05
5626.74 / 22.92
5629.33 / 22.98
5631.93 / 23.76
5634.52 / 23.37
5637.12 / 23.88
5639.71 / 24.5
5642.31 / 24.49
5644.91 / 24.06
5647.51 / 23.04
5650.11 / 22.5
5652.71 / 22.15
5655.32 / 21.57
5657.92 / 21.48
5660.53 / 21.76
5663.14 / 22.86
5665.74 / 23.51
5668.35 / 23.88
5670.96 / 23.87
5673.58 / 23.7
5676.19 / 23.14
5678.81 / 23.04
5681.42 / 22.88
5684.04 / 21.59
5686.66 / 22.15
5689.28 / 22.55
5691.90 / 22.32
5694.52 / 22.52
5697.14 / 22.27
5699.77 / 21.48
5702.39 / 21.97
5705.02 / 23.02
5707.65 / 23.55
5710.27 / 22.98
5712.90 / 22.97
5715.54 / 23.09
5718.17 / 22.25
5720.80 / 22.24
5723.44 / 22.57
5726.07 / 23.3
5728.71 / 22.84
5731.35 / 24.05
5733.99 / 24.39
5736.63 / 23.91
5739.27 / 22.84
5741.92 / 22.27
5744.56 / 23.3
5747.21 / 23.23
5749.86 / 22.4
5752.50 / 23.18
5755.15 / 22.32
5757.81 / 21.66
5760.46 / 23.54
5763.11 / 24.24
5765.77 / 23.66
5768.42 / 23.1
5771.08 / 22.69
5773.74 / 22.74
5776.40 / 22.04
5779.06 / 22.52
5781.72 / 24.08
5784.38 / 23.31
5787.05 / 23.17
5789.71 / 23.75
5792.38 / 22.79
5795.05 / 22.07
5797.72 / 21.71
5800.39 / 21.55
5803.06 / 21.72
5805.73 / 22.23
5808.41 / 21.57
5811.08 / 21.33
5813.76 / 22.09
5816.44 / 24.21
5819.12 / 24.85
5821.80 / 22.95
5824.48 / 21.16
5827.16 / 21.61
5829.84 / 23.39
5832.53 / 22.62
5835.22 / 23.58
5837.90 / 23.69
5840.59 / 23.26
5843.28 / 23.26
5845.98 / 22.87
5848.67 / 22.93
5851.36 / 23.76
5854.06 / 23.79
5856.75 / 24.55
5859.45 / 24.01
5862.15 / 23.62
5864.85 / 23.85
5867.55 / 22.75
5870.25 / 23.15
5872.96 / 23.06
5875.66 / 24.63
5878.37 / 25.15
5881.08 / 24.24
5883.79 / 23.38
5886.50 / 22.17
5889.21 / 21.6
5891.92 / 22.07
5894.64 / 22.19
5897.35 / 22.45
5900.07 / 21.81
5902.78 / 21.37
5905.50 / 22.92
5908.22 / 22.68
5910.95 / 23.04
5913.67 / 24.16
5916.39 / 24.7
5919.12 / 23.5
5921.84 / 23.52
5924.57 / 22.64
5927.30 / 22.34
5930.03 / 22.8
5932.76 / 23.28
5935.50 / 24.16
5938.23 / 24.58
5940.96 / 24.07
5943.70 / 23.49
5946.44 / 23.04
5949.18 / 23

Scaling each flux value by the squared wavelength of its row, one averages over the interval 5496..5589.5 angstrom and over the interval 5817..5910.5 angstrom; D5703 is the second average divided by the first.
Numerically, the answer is 1.2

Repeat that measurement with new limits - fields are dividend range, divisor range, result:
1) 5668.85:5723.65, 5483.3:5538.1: 1.13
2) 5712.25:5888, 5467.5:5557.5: 1.19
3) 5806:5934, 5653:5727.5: 1.08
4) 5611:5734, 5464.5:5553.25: 1.13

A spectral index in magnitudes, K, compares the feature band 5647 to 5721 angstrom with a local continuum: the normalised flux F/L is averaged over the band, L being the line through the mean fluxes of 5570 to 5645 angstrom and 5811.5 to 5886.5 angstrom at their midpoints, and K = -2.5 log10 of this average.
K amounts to 0.03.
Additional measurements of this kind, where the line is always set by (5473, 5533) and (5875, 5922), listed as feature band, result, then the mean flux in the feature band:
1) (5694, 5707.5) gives 0.00 mag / 22.3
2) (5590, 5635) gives -0.05 mag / 23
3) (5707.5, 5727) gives -0.02 mag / 22.8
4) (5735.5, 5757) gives -0.02 mag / 22.9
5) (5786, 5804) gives 0.01 mag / 22.4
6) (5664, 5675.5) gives -0.07 mag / 23.7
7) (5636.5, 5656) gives -0.06 mag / 23.3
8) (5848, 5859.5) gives -0.04 mag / 23.8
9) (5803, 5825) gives 0.01 mag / 22.5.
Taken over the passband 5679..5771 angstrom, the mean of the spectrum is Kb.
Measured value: 22.8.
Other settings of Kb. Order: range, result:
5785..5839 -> 22.6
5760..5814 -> 22.7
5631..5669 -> 23.1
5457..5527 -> 21.1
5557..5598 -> 23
